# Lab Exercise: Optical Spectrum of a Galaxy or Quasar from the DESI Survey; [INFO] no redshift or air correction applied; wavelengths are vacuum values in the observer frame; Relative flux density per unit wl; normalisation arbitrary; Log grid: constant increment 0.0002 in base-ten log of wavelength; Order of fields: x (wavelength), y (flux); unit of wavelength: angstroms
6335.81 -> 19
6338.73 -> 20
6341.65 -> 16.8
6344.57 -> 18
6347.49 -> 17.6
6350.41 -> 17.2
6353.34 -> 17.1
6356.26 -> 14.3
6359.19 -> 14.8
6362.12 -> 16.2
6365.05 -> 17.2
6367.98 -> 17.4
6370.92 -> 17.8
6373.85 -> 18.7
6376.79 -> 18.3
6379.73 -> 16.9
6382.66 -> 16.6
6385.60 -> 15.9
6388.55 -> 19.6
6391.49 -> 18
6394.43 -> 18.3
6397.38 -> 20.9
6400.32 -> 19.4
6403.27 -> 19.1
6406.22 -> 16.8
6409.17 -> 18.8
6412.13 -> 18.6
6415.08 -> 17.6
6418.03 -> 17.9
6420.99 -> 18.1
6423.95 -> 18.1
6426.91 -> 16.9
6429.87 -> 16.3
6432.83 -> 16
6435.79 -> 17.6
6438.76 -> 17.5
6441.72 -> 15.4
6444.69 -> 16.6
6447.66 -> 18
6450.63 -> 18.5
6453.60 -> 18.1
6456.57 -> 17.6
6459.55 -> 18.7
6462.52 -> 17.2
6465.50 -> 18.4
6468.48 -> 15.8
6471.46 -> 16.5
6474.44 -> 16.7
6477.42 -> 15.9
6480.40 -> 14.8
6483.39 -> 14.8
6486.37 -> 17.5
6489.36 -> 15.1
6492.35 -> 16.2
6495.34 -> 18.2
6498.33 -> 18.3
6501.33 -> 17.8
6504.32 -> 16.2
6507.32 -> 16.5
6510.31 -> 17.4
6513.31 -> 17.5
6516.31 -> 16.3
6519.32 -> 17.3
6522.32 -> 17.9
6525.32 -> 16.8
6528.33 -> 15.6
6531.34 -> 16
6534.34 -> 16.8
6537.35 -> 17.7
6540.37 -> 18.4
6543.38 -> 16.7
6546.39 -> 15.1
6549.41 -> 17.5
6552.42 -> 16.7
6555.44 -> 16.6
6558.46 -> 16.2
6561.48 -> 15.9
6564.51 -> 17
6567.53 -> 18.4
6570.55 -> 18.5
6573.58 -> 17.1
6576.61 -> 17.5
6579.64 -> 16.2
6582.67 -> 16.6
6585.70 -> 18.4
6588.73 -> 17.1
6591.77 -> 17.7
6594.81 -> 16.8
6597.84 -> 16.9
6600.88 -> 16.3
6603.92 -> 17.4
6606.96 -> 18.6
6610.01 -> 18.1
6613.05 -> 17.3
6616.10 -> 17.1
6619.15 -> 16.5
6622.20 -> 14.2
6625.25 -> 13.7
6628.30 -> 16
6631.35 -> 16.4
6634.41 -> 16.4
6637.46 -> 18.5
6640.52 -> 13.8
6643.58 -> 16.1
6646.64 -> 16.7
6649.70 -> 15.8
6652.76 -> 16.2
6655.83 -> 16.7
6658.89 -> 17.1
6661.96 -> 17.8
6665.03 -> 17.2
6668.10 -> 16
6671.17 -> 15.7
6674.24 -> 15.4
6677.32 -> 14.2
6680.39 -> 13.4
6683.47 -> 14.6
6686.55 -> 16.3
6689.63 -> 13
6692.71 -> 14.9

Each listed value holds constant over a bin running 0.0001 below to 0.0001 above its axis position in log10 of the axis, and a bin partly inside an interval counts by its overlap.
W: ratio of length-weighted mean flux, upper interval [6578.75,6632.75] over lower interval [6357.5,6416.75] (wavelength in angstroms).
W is 0.94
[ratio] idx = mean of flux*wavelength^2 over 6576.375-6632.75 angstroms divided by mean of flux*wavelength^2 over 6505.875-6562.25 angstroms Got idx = 1.0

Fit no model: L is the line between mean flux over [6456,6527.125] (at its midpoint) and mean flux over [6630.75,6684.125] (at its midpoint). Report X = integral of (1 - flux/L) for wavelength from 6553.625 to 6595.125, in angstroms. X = -1.8 angstroms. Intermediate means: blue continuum 16.9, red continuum 16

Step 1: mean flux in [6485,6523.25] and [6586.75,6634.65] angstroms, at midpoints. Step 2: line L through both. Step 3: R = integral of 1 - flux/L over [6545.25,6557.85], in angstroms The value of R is 0.3 angstroms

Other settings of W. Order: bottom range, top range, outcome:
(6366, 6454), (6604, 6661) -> 0.92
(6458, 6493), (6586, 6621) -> 1.05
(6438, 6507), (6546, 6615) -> 1.01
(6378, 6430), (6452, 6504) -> 0.94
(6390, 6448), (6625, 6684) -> 0.90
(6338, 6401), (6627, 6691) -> 0.90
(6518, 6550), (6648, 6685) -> 0.94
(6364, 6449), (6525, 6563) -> 0.94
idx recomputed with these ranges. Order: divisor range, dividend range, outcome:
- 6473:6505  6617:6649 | 1.00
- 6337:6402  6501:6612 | 1.03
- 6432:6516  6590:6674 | 1.02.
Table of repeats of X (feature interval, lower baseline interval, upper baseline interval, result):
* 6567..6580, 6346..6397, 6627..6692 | -1.05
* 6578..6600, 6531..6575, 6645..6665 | -0.22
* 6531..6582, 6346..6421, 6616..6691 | -1.64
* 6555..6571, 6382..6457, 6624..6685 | -0.39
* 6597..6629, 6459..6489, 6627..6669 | -0.13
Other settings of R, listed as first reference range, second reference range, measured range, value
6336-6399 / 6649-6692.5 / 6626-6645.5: -0.3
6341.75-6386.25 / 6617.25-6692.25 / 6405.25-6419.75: -1.1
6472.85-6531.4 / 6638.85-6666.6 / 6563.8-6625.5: -2.2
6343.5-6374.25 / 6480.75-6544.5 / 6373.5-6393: -0.9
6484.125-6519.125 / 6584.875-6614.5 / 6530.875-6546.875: 0.2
